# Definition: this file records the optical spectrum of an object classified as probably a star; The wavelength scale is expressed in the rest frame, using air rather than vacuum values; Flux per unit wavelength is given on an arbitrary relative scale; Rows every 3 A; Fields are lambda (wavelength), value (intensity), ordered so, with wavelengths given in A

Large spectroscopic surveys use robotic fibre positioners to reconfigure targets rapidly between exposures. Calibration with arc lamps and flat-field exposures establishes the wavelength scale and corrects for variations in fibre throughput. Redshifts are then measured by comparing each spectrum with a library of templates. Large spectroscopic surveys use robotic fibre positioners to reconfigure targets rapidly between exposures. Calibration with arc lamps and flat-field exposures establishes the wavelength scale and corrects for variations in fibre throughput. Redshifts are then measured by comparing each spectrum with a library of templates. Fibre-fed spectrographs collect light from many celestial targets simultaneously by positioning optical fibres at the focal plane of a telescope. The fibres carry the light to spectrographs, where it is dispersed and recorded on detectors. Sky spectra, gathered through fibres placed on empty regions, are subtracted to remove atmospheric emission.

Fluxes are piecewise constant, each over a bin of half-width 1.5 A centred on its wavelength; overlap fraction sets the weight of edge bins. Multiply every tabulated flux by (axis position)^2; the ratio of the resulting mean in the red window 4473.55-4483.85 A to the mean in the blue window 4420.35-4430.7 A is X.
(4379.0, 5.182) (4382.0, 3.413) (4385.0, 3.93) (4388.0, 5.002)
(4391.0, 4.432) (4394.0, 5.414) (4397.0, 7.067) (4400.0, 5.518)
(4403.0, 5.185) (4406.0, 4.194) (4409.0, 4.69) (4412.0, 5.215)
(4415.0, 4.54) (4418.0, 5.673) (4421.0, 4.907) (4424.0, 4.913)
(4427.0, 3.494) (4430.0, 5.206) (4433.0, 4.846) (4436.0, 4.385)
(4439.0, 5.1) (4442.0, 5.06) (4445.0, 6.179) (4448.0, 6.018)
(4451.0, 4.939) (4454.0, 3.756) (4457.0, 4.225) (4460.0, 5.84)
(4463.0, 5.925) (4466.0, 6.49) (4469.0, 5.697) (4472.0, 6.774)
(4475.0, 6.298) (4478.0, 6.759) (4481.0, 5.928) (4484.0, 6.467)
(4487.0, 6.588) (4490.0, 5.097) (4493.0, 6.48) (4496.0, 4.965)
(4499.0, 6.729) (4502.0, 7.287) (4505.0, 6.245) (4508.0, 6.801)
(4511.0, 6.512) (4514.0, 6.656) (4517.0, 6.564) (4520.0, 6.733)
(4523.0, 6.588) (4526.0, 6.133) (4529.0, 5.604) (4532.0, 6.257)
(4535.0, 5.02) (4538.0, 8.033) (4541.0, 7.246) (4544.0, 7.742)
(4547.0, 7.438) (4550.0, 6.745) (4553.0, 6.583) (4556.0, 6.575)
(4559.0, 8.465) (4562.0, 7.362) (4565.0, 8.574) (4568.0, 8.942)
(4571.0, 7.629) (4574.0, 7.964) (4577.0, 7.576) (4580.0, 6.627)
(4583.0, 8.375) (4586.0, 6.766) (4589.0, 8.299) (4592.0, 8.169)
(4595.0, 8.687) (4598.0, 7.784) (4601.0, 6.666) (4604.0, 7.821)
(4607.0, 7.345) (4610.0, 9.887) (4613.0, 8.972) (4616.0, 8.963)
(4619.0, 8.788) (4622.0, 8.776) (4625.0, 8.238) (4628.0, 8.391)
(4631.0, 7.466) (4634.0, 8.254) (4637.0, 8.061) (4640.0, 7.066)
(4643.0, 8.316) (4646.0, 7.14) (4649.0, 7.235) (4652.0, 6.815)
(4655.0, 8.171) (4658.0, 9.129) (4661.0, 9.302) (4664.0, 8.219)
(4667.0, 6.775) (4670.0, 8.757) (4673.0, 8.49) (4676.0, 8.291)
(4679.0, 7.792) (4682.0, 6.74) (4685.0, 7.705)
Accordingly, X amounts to 1.42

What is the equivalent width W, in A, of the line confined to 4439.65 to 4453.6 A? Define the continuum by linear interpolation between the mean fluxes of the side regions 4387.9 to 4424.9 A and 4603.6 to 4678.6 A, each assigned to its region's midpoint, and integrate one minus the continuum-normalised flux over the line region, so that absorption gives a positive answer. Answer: 0.7 A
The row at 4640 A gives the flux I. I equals 7.066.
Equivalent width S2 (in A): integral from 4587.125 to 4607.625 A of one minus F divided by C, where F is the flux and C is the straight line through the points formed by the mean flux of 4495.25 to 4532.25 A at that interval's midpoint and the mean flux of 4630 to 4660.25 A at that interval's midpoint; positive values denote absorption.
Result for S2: -1.5 A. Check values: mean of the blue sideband 6.42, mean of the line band 7.83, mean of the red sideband 7.81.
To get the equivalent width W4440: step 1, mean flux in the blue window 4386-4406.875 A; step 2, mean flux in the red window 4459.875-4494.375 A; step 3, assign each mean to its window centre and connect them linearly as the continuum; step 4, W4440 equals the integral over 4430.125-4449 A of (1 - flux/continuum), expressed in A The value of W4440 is 1.74 A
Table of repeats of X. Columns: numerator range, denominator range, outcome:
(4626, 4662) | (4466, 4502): 1.37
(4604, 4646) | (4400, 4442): 1.88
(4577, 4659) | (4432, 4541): 1.41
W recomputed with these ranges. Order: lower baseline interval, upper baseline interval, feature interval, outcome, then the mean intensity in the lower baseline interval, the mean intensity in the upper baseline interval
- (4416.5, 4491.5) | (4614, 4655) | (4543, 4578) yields -3.4 A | 5.46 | 7.98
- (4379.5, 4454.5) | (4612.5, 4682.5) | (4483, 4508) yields -1.0 A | 4.94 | 8.1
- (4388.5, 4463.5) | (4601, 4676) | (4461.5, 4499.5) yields -2.0 A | 5.06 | 8.15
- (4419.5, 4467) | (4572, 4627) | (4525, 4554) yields 1.0 A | 5.07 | 8.09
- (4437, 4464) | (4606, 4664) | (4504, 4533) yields -0.5 A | 5.2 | 8.23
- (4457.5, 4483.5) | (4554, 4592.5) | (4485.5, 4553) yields 3.8 A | 6.15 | 7.77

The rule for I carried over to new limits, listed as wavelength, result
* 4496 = 4.965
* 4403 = 5.185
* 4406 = 4.194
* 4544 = 7.742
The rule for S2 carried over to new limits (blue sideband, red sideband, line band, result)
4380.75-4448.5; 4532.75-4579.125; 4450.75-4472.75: 1.4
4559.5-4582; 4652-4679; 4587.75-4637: -1.5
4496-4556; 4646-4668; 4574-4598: -1.9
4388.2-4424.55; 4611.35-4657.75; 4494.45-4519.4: -0.1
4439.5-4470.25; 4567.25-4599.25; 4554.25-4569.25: -1.0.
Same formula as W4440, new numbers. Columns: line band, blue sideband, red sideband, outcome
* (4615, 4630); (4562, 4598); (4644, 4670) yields -1.3 A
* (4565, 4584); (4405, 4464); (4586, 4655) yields -1.7 A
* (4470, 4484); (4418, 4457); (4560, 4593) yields -1.7 A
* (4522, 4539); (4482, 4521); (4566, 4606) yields 1.6 A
